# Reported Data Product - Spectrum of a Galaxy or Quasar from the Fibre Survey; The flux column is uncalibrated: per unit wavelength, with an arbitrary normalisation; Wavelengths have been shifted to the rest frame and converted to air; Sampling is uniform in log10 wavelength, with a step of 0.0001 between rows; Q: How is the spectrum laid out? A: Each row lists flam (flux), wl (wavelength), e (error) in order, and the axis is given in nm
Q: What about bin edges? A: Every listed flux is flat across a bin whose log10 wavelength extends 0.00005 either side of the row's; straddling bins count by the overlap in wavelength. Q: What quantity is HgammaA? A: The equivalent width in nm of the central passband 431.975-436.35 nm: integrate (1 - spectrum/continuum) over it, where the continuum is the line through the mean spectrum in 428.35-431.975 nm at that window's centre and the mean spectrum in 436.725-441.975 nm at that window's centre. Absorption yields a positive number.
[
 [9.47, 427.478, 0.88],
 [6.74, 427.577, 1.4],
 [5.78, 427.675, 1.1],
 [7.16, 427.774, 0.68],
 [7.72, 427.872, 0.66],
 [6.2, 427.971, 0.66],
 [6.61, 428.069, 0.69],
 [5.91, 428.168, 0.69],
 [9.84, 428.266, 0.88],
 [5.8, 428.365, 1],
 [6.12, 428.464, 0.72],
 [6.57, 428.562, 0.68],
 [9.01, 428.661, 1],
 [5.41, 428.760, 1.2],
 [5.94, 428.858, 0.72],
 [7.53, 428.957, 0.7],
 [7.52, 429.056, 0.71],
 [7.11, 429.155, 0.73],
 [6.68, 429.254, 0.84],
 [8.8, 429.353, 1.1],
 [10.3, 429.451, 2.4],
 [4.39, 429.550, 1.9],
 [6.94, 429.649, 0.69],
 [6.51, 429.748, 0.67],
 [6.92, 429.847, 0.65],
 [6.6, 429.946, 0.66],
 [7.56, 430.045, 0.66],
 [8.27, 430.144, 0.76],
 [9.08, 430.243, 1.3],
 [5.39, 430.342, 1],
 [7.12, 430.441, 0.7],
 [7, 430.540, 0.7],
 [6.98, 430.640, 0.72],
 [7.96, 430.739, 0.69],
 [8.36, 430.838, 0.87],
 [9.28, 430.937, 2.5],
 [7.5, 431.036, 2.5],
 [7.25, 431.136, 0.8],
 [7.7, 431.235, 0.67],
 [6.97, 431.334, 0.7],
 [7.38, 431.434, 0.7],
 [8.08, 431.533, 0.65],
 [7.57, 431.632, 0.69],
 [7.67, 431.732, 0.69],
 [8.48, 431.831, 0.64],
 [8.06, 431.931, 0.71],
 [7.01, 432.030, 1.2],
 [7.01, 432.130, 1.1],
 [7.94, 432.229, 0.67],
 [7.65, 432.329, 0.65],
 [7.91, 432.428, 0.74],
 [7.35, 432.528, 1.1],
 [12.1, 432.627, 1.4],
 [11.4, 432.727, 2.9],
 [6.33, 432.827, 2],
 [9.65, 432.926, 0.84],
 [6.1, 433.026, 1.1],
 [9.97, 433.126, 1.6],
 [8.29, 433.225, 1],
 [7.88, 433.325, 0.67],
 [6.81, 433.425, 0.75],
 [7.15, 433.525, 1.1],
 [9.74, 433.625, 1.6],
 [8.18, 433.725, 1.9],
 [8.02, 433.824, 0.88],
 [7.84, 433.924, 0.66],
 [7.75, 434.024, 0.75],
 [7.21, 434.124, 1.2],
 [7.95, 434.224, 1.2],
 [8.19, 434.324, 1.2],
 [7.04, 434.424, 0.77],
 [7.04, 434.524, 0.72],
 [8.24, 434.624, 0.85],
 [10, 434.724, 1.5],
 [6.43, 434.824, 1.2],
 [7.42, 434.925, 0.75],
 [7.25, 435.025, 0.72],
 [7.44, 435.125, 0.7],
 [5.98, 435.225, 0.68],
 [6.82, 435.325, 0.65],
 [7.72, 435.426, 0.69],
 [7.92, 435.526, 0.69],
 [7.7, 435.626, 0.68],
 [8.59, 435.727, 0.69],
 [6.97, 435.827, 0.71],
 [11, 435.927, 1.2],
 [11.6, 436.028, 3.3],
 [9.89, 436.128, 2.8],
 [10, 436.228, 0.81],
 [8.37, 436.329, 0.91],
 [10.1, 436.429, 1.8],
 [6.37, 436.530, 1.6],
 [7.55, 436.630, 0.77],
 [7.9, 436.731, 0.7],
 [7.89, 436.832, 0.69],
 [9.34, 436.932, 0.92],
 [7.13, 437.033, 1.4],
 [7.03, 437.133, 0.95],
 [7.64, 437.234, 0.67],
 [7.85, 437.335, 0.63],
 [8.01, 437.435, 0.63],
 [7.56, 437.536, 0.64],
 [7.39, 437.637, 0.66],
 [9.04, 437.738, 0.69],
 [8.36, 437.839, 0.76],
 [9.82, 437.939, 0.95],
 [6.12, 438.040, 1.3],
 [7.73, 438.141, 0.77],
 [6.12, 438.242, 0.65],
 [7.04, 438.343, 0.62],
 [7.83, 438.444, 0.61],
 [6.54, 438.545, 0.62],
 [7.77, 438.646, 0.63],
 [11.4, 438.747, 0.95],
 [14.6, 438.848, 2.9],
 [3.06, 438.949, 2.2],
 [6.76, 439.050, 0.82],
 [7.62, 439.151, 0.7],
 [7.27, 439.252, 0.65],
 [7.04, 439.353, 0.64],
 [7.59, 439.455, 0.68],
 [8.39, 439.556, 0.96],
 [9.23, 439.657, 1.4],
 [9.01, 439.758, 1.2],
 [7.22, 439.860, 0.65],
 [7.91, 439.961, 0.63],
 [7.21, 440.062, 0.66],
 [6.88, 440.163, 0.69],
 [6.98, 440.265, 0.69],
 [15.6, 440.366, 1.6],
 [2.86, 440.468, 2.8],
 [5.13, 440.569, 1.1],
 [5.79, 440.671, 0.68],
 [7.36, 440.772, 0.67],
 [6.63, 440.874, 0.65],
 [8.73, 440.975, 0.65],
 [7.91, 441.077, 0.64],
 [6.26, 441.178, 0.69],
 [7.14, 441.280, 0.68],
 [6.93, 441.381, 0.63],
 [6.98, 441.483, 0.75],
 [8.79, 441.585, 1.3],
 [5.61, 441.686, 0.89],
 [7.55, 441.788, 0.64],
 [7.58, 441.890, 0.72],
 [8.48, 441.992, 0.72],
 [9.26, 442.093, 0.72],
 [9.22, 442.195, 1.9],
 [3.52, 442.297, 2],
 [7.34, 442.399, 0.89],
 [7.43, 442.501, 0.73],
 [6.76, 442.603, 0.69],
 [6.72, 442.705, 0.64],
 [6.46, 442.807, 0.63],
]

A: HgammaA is -0.38 nm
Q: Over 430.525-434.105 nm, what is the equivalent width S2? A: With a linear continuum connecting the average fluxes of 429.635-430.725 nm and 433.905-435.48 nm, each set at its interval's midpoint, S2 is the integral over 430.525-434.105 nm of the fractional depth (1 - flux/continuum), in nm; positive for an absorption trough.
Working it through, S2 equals -0.34 nm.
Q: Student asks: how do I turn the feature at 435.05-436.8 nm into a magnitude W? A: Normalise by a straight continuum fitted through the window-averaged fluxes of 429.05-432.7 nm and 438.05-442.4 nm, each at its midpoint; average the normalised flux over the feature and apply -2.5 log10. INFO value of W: -0.098 mag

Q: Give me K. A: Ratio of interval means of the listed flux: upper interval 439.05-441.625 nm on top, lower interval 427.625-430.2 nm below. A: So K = 1.07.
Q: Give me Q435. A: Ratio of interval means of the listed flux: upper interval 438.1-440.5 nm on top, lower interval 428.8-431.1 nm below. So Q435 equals 1.08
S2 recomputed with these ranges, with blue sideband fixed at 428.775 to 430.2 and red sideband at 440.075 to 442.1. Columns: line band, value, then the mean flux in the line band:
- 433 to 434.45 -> -0.13 nm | 7.92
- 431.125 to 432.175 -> -0.05 nm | 7.57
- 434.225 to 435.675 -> -0.05 nm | 7.53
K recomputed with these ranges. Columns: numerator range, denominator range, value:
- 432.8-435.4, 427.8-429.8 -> 1.10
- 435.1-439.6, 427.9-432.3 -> 1.10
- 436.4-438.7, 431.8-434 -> 0.94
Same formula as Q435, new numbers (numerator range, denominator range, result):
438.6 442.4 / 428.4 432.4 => 1.04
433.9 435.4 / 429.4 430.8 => 1.04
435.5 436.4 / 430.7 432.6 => 1.18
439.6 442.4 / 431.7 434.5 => 0.92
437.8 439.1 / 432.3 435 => 0.98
